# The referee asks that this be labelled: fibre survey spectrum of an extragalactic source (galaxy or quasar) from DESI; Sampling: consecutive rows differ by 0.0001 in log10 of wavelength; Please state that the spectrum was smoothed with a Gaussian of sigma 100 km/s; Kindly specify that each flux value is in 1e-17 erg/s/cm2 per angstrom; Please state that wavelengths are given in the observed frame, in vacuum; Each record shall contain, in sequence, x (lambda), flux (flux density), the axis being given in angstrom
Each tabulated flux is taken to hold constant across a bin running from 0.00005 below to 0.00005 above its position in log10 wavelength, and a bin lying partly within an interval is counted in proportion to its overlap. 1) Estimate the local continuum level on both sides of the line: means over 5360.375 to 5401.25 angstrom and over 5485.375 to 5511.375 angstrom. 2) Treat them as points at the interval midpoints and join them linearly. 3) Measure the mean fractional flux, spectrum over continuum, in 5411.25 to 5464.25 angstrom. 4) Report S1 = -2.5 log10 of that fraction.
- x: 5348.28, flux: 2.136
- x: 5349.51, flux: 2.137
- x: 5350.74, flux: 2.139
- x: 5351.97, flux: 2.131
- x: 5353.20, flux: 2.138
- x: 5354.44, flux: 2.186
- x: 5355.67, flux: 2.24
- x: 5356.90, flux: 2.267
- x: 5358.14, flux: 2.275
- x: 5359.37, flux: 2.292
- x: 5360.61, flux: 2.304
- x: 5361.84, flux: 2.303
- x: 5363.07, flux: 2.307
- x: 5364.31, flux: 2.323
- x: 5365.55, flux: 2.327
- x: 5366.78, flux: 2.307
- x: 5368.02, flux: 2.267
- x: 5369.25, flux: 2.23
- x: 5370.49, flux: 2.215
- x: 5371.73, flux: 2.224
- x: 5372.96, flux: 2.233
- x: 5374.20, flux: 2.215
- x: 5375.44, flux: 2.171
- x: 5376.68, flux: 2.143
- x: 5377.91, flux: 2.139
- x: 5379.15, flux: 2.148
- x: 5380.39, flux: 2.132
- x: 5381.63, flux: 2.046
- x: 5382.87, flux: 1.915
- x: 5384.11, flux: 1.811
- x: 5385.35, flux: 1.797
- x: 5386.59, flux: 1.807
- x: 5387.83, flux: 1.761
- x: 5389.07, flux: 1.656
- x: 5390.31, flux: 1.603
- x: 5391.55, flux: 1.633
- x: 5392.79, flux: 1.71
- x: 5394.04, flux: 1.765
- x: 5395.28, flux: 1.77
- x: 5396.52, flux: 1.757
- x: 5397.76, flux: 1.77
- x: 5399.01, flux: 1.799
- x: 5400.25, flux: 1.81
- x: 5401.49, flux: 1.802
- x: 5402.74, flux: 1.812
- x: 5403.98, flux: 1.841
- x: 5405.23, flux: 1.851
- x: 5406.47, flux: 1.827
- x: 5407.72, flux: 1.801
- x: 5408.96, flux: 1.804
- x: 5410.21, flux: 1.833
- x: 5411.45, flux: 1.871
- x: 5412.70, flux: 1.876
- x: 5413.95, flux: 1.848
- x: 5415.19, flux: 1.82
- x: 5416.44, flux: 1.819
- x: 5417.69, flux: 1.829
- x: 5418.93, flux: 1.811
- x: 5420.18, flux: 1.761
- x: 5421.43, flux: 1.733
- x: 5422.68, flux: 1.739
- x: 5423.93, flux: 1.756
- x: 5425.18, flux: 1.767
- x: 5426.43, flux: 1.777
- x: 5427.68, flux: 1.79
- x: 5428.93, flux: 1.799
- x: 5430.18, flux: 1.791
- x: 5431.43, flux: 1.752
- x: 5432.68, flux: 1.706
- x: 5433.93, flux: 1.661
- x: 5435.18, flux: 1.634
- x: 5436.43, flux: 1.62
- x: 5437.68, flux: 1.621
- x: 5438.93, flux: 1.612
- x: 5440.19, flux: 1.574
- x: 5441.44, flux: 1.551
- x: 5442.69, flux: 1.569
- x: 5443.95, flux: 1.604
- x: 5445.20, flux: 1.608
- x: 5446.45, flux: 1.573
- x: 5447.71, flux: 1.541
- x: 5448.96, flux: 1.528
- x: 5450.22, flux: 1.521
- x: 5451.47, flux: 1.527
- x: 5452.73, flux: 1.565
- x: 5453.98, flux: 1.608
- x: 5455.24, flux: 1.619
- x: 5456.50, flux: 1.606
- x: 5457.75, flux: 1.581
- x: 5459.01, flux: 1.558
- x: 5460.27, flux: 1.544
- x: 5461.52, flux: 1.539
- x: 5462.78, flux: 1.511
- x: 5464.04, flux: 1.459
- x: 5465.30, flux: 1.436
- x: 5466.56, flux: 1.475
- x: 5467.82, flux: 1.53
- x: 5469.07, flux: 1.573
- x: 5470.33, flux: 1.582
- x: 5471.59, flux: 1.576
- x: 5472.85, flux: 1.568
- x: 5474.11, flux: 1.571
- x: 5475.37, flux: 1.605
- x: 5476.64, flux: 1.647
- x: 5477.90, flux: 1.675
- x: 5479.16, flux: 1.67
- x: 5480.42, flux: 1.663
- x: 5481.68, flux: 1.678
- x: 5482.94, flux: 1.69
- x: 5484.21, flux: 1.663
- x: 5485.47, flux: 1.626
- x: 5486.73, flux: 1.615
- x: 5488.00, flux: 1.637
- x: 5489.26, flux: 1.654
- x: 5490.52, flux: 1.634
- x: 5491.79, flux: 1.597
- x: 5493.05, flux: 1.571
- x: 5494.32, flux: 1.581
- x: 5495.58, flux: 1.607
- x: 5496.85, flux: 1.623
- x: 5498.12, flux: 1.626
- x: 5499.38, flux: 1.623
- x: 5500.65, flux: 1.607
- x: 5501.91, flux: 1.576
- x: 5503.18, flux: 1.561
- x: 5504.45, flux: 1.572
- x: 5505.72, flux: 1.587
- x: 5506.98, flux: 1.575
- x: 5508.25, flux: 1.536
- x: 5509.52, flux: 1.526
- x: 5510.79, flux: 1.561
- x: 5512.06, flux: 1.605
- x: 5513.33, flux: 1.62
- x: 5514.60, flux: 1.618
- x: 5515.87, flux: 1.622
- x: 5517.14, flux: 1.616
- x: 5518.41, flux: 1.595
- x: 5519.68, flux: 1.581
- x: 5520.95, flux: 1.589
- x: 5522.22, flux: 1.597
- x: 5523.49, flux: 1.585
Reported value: 0.09 mag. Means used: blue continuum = 2.01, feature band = 1.66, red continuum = 1.59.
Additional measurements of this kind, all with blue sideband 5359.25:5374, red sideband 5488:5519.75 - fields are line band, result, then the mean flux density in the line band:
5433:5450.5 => 0.20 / 1.59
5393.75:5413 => 0.16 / 1.81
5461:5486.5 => 0.10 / 1.59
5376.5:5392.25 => 0.16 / 1.88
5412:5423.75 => 0.13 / 1.8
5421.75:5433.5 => 0.12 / 1.76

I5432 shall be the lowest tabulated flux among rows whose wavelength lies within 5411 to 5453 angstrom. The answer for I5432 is 1.521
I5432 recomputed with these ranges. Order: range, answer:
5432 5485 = 1.436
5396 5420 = 1.757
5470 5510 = 1.526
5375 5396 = 1.603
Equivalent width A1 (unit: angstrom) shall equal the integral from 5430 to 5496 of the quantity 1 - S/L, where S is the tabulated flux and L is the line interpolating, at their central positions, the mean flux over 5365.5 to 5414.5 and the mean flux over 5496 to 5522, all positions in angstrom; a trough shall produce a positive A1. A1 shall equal 4.71 angstrom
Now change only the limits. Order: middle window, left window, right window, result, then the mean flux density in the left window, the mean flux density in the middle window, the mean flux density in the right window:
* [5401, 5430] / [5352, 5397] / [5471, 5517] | 1.6 angstrom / 2.07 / 1.81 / 1.61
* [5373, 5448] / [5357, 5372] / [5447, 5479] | 5.7 angstrom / 2.28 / 1.79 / 1.56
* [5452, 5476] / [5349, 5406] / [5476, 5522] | 2.5 angstrom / 2.03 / 1.55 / 1.61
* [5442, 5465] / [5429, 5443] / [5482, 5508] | 1.2 angstrom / 1.65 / 1.56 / 1.61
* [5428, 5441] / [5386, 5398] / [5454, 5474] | -0.5 angstrom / 1.72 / 1.68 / 1.55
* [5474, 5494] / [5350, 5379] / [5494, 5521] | 0.7 angstrom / 2.23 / 1.64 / 1.59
